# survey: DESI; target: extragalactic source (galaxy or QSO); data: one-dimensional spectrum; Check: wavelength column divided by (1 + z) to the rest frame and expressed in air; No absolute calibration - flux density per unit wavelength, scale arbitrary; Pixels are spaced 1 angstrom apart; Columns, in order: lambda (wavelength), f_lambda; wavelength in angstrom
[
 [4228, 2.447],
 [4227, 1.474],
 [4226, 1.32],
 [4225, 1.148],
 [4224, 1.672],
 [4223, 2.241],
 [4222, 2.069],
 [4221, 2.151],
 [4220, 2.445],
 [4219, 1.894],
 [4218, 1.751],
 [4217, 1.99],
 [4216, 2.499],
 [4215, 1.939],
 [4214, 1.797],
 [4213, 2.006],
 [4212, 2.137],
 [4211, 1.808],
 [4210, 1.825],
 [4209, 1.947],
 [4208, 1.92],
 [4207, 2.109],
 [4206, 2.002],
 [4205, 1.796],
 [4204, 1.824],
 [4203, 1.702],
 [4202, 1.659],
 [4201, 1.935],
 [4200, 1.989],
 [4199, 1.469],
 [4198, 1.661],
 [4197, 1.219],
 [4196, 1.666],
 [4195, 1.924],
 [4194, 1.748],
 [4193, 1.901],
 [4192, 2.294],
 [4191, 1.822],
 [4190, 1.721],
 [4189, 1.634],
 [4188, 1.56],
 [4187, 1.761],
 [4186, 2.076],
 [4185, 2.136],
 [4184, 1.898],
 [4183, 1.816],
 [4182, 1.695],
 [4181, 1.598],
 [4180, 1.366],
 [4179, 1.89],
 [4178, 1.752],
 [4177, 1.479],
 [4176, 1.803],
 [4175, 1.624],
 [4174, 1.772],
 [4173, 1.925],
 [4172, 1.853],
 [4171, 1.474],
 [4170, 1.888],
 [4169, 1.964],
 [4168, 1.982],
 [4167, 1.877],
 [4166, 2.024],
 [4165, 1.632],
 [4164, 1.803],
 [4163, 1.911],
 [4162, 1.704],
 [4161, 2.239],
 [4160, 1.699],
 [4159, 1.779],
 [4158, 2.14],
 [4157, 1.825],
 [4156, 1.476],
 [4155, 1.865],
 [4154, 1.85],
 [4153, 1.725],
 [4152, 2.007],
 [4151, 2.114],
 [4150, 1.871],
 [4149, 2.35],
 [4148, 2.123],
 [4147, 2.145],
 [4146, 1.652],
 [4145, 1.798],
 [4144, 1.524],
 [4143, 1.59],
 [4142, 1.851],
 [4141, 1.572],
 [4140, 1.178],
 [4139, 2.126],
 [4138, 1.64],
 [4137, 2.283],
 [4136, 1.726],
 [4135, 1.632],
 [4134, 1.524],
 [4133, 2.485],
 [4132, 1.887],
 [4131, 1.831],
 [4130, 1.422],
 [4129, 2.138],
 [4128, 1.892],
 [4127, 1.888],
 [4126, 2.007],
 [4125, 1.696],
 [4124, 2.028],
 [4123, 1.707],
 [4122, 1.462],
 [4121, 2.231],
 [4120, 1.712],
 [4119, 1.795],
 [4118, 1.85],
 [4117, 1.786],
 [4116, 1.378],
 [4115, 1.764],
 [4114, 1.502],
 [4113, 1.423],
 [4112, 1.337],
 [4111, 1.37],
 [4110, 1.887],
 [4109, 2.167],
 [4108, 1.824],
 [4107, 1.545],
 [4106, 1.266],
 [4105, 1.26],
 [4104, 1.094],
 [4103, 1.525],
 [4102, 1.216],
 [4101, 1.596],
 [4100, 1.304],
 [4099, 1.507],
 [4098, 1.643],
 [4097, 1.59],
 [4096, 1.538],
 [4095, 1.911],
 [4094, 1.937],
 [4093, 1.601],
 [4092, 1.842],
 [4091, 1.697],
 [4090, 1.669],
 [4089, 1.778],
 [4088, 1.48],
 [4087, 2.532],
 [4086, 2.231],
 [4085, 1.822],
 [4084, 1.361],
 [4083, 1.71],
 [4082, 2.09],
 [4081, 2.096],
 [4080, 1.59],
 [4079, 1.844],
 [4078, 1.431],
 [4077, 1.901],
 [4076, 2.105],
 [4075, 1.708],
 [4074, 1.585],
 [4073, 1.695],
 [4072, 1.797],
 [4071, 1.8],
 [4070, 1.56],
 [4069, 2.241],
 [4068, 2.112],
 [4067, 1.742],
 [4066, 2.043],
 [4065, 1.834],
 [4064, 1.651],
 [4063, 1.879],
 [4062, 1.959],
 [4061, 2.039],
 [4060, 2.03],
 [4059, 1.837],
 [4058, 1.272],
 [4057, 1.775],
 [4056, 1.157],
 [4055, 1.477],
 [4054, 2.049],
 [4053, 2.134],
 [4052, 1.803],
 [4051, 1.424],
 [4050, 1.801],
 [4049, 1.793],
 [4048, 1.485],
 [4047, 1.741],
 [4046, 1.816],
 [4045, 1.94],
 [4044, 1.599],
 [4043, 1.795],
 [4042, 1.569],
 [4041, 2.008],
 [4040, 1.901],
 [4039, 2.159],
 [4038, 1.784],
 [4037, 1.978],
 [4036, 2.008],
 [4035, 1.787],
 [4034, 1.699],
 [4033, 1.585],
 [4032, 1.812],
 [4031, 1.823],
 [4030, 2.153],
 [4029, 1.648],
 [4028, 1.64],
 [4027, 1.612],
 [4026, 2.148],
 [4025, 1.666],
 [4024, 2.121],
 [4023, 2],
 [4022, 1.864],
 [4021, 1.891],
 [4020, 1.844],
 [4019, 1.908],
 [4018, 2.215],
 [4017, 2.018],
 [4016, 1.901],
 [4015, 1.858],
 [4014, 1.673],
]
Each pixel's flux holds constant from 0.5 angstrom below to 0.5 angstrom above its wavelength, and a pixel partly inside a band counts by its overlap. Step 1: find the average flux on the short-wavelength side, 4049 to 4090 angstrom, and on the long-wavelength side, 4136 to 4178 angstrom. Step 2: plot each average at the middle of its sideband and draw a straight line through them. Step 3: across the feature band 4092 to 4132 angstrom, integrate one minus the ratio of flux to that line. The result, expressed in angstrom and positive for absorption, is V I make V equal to 3.4 angstrom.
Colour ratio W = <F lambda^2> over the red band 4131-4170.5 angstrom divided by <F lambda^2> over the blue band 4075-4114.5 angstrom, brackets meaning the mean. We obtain 1.14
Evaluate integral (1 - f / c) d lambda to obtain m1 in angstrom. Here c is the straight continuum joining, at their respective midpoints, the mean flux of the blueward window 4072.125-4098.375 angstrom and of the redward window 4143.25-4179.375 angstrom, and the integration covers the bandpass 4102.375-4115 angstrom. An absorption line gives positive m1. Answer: 2.0 angstrom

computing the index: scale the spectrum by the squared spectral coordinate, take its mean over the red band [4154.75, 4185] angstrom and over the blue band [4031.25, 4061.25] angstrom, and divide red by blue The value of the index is 1.08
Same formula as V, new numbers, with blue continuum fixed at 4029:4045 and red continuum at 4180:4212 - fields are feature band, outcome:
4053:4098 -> 0.87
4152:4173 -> -0.31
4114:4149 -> 0.28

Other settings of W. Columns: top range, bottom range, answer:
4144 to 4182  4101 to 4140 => 1.09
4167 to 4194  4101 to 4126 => 1.14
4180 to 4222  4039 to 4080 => 1.12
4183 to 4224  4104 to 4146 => 1.14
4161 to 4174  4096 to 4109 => 1.29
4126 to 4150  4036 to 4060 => 1.09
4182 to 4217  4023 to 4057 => 1.12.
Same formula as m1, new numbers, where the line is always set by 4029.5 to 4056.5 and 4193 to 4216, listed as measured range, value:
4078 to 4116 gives 3.1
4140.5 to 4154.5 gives -0.4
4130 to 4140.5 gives 0.0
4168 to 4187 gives 0.5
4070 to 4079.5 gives 0.2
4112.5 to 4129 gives 0.4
